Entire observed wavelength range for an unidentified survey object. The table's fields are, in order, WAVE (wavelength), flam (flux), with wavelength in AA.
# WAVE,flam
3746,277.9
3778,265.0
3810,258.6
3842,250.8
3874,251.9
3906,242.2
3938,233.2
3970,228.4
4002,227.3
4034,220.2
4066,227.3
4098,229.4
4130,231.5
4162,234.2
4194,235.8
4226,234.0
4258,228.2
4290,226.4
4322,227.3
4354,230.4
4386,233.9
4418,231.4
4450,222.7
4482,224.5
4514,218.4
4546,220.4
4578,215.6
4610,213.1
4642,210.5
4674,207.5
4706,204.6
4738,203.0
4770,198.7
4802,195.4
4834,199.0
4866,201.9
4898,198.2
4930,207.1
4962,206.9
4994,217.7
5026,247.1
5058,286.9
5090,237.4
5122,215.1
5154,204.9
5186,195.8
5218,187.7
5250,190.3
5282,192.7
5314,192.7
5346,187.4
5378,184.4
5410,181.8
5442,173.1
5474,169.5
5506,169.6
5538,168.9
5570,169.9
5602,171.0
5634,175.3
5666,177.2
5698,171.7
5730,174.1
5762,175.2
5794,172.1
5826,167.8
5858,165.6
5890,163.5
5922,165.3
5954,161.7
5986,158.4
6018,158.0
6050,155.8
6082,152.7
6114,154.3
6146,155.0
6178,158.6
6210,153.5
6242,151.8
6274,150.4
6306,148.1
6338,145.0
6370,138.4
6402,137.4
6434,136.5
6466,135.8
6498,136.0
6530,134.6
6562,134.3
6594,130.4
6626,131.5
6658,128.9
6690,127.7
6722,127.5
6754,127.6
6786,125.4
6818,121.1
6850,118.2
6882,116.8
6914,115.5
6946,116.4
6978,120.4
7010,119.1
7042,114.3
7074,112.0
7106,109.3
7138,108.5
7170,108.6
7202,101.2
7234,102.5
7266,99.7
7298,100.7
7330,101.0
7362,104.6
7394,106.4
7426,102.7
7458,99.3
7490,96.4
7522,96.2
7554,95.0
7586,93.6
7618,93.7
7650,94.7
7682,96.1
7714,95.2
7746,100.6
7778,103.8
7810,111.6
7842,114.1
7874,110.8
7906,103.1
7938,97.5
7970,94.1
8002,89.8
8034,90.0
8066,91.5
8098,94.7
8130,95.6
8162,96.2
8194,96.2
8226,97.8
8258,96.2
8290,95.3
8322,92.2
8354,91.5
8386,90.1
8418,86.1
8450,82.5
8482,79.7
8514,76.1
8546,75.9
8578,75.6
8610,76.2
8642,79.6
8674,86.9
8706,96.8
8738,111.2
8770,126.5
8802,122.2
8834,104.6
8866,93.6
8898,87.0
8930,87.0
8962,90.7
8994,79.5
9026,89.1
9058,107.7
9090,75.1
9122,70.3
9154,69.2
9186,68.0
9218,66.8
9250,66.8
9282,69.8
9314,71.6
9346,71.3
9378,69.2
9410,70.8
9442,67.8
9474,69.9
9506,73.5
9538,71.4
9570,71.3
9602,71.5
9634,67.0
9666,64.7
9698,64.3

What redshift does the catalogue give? 0.81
